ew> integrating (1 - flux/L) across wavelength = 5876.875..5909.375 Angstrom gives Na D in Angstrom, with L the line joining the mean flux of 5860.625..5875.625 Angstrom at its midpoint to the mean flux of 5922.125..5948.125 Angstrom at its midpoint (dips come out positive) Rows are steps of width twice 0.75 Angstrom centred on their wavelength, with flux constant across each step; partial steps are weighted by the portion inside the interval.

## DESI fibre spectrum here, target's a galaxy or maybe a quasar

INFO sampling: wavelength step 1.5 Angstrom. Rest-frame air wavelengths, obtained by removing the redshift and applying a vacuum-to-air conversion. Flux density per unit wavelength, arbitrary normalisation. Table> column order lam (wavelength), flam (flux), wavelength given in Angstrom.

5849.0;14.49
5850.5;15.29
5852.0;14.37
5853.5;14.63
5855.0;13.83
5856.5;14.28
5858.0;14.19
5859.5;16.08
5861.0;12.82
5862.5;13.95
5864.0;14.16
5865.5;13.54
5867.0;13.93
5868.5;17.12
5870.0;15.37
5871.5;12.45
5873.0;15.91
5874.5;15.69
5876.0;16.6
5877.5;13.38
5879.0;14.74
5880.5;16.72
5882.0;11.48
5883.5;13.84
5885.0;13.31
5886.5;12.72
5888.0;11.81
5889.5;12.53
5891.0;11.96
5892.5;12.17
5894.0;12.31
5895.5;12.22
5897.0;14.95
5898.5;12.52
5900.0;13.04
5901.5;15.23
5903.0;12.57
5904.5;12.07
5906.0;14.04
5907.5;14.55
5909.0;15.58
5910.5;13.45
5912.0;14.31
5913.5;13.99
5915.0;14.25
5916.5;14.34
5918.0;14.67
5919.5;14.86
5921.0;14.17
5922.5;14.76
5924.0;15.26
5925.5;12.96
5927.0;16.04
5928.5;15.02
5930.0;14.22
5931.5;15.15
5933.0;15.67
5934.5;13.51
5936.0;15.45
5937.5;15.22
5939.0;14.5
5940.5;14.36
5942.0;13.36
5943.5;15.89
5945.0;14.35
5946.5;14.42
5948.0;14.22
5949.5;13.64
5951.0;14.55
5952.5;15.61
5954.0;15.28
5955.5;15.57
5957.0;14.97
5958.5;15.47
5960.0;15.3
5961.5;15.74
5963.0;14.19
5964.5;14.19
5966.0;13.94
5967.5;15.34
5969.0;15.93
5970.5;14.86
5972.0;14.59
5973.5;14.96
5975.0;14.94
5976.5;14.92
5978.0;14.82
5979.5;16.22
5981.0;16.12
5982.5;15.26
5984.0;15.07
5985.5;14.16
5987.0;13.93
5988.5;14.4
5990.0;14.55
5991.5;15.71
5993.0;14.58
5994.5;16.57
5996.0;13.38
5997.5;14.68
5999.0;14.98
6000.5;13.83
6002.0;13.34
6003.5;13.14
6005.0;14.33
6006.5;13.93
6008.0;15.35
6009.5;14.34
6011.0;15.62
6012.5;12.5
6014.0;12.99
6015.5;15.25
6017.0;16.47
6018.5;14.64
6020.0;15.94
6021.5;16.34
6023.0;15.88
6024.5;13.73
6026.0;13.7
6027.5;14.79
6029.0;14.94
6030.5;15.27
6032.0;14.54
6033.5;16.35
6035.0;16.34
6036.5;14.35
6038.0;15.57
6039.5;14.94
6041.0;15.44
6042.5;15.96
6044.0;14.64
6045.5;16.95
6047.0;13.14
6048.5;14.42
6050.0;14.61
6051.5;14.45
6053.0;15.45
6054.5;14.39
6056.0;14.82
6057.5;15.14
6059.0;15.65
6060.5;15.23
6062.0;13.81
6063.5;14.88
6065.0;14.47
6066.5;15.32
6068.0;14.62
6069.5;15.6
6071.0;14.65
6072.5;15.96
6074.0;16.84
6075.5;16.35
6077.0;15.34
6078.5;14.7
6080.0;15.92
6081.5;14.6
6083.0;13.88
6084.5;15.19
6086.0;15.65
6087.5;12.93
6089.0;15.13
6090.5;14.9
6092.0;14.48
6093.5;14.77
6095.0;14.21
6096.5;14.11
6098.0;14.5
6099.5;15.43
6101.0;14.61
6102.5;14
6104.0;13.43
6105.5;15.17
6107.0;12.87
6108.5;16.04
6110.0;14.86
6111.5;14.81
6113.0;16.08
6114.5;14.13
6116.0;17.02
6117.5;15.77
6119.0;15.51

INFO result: 2.89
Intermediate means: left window 14.6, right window 14.7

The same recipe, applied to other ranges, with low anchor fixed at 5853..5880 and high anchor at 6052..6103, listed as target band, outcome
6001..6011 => 0.4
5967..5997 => -0.5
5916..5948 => 0.1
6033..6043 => -0.4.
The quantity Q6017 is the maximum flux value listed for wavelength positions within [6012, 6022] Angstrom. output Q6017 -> 16.47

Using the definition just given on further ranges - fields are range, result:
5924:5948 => 16.04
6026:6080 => 16.95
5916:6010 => 16.57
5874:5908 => 16.72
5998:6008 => 15.35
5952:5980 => 16.22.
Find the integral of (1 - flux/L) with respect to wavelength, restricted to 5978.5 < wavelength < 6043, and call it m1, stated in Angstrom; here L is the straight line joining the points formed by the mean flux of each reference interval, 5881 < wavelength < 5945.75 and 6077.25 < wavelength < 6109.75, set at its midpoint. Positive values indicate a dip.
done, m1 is -2.6 Angstrom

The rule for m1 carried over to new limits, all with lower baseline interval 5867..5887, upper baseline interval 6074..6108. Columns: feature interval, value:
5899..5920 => 0.8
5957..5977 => -0.5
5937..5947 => 0.0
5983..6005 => 0.3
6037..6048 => -0.4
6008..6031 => -0.3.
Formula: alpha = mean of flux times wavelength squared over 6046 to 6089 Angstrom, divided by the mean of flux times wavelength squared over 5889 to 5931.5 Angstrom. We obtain 1.13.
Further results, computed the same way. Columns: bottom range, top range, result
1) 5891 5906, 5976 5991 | 1.18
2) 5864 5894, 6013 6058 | 1.14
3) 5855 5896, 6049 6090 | 1.15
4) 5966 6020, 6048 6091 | 1.04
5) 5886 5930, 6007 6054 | 1.14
